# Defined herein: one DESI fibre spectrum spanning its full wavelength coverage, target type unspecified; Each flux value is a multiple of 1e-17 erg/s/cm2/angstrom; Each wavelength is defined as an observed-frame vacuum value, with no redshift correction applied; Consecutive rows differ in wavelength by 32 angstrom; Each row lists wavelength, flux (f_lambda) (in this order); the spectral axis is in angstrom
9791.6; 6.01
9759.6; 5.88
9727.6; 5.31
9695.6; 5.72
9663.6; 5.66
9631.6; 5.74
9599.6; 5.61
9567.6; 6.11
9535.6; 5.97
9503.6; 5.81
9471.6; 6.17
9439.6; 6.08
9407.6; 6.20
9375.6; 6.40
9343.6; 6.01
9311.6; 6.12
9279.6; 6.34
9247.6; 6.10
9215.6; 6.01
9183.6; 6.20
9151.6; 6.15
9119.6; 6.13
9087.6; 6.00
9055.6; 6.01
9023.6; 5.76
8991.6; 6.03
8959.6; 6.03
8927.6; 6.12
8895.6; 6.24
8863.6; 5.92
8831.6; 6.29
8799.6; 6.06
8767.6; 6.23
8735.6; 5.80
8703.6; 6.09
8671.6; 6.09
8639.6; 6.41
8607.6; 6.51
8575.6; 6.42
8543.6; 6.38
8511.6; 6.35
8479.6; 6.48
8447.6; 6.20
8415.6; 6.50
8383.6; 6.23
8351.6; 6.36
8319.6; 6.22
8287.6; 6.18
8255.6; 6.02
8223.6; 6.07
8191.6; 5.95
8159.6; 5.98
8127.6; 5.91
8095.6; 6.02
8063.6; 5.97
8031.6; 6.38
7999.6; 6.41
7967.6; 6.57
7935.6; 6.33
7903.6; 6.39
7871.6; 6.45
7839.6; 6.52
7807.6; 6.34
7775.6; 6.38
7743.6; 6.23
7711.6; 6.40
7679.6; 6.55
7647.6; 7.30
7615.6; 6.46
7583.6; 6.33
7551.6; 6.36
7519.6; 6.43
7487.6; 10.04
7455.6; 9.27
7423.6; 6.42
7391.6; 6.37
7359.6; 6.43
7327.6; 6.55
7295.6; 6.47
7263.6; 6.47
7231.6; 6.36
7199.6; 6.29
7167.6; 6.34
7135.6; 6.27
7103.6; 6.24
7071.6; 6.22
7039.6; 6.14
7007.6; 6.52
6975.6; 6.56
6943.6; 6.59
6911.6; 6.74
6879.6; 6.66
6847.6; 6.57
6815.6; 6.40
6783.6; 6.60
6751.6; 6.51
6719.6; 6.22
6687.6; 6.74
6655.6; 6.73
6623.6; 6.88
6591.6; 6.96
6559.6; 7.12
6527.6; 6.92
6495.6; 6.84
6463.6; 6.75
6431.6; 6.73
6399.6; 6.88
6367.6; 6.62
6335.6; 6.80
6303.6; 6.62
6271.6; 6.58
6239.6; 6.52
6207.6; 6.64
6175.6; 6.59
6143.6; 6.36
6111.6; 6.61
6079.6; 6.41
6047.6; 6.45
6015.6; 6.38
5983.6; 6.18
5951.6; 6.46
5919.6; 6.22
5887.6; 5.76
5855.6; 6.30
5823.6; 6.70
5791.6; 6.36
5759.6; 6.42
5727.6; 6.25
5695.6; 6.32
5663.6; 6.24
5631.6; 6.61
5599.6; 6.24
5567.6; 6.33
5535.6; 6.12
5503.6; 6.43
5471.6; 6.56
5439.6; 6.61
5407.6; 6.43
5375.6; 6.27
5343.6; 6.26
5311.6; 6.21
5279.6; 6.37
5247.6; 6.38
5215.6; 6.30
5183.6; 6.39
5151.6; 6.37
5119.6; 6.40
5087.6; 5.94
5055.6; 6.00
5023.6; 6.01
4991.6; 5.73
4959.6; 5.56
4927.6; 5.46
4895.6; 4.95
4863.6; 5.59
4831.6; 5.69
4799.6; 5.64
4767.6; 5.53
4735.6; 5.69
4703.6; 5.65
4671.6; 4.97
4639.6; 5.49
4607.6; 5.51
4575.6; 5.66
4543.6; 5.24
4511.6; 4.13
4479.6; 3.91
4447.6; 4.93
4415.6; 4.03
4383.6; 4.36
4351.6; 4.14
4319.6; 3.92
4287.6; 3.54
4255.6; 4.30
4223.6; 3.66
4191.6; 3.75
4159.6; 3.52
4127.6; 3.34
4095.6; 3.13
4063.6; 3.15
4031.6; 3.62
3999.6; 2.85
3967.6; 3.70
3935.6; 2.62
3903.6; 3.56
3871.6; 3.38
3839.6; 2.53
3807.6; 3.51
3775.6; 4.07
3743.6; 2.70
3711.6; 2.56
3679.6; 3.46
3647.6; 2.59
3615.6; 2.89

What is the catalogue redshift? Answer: 0.14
